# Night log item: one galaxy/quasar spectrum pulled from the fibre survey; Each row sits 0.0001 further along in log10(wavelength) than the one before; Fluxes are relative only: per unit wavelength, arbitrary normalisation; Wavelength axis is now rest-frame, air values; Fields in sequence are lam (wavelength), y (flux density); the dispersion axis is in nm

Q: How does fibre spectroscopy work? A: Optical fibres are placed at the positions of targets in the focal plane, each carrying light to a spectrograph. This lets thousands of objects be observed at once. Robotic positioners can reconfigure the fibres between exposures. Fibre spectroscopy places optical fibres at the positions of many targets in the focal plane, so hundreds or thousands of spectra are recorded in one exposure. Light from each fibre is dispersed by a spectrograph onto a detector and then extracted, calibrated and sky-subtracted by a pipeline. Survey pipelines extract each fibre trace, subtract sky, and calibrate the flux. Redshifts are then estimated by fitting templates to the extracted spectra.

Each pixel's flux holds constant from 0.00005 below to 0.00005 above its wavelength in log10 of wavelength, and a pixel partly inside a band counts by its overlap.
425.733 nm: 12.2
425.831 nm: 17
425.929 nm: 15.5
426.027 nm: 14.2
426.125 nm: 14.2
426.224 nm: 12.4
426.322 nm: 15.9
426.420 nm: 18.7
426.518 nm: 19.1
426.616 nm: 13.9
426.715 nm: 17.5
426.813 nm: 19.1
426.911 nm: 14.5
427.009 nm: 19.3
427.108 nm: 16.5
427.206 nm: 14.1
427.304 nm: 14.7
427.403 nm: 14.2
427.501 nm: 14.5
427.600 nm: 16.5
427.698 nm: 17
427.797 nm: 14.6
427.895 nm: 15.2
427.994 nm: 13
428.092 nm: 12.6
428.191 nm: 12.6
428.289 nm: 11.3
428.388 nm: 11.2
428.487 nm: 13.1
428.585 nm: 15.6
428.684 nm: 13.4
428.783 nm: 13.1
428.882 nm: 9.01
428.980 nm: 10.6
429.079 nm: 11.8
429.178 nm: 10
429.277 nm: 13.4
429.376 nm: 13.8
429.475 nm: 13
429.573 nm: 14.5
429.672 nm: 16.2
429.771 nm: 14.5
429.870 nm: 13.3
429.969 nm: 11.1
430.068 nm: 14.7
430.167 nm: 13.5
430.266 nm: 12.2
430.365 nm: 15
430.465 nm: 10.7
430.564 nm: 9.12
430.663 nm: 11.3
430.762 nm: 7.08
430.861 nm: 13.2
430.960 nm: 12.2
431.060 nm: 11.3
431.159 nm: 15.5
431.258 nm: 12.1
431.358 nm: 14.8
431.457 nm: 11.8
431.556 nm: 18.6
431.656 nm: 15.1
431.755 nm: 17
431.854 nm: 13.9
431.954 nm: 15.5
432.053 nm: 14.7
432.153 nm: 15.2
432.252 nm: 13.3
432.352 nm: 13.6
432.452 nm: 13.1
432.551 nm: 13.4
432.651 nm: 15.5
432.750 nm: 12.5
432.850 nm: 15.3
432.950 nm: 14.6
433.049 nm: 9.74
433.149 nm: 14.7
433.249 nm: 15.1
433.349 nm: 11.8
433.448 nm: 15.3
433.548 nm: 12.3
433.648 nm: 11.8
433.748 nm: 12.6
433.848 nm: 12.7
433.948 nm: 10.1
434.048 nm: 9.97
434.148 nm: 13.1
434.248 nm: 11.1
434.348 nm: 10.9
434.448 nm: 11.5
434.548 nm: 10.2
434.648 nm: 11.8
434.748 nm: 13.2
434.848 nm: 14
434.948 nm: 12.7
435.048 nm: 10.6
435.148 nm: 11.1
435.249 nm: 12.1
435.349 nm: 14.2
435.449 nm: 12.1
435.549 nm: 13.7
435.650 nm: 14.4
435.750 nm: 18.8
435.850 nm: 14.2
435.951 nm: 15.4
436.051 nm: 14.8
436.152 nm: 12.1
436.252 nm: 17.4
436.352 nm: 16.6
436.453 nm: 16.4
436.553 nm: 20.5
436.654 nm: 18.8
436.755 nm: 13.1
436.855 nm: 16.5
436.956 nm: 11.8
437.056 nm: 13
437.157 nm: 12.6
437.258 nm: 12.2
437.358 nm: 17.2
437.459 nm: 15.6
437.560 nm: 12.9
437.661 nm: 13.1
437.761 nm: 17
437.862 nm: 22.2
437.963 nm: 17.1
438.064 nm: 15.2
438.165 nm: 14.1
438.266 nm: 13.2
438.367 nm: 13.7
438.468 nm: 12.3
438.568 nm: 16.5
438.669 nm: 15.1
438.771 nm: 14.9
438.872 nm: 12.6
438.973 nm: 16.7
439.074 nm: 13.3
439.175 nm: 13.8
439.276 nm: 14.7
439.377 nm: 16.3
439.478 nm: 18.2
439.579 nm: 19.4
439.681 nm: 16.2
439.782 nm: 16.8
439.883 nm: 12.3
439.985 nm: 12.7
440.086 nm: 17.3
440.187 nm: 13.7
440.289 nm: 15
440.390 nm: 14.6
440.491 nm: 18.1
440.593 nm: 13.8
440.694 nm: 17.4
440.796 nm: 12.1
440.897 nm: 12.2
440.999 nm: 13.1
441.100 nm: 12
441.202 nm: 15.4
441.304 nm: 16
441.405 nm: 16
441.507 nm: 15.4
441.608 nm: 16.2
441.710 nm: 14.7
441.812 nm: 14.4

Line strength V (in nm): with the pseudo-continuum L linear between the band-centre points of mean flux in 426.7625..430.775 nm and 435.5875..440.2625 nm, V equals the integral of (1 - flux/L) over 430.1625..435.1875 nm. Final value 0.48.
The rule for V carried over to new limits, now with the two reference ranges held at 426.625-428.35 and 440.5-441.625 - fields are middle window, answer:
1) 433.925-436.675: 0.22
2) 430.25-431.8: 0.21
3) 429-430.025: 0.13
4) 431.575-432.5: 0.01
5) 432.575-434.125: 0.20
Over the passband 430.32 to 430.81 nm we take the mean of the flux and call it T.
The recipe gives 10.6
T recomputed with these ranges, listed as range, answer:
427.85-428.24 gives 13.3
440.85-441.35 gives 13.7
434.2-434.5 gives 11.2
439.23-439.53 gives 16.5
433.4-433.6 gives 13.7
